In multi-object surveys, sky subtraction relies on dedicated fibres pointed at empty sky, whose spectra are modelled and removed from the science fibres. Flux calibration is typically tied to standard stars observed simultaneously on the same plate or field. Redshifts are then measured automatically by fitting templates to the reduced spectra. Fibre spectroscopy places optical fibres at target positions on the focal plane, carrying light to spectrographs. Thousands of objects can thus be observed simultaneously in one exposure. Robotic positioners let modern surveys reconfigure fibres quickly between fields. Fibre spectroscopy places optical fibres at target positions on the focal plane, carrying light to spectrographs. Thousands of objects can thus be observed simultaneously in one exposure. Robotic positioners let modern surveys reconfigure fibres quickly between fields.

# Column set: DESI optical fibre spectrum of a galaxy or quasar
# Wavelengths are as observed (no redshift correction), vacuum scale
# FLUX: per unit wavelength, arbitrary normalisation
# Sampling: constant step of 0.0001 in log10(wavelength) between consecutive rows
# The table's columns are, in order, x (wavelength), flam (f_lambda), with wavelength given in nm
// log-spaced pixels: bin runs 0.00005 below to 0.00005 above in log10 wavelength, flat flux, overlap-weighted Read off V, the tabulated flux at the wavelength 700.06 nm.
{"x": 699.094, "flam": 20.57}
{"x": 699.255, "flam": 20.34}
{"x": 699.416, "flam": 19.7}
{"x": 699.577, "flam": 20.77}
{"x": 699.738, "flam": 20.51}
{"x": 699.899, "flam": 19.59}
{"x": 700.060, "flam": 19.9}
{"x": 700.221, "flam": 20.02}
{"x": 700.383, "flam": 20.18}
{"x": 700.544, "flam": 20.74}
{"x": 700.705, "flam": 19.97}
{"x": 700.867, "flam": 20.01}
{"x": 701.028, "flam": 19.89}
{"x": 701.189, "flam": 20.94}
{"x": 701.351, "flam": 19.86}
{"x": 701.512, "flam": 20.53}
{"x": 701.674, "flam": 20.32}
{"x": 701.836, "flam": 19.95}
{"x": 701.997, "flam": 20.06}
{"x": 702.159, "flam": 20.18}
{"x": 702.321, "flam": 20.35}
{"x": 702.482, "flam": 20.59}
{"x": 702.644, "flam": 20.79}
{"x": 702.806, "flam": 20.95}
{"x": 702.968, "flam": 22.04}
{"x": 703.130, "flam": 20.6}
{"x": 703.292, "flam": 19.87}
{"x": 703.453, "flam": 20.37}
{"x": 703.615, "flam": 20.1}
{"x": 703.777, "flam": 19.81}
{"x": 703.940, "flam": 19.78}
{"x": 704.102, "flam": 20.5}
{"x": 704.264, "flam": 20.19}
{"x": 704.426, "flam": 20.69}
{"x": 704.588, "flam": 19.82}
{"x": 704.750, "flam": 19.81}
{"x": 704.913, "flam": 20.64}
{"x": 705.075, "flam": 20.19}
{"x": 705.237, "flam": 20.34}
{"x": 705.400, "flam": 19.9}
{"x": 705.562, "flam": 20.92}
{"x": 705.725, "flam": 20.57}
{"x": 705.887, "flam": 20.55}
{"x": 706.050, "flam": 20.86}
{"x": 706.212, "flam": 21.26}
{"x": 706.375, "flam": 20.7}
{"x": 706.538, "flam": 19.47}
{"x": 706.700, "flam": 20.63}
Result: 19.9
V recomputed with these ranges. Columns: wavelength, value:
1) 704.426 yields 20.69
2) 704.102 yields 20.5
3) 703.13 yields 20.6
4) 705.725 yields 20.57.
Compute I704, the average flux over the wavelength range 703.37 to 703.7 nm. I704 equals 20.3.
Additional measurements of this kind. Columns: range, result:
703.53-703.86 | 19.9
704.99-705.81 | 20.4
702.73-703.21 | 21.2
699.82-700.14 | 19.8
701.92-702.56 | 20.3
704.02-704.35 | 20.4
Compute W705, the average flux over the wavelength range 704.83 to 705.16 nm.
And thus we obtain 20.4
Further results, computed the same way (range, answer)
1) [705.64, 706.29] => 20.8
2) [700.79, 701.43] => 20.2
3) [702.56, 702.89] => 20.8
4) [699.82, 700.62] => 20.1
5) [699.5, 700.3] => 20.2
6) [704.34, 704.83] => 20.1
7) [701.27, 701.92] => 20.2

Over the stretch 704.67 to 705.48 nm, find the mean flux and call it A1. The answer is 20.2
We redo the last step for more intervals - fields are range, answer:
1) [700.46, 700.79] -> 20.3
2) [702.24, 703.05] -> 20.9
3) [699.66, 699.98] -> 20.1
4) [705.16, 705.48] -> 20.1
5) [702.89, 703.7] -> 20.6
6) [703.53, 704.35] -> 20.1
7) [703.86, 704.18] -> 20.1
